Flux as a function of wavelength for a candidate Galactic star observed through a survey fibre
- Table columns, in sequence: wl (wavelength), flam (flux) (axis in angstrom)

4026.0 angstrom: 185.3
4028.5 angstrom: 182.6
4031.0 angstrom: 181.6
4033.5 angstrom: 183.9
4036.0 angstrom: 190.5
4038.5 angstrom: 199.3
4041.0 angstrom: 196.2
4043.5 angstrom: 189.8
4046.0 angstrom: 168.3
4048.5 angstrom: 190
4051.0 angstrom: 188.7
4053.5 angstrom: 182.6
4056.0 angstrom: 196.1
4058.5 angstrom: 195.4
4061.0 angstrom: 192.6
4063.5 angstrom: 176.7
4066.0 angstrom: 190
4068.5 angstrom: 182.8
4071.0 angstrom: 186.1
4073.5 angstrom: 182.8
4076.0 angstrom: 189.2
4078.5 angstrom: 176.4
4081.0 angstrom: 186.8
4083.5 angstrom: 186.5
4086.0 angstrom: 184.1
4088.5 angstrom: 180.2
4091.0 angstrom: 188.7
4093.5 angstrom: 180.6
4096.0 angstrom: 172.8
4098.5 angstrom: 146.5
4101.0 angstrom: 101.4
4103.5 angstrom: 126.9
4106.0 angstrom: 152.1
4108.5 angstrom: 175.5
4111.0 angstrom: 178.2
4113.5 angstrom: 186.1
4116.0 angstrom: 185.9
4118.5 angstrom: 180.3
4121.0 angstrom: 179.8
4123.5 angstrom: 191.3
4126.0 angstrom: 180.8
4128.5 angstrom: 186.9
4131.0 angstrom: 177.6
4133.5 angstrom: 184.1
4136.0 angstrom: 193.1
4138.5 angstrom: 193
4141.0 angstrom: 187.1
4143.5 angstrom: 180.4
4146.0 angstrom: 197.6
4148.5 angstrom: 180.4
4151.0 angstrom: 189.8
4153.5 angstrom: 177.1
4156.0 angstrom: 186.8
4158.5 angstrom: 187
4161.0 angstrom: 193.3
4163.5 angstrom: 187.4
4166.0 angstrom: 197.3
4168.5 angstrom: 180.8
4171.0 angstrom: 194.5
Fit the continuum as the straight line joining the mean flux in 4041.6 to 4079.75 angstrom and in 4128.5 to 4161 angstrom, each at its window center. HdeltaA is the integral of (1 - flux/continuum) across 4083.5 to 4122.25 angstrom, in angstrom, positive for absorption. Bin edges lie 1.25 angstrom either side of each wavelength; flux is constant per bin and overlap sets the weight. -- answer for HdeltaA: 3.7 angstrom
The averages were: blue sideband 186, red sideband 186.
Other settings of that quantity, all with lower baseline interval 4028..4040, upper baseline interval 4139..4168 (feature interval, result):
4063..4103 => 2.8 angstrom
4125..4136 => 0.2 angstrom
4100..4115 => 2.6 angstrom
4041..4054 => 0.2 angstrom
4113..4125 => 0.2 angstrom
